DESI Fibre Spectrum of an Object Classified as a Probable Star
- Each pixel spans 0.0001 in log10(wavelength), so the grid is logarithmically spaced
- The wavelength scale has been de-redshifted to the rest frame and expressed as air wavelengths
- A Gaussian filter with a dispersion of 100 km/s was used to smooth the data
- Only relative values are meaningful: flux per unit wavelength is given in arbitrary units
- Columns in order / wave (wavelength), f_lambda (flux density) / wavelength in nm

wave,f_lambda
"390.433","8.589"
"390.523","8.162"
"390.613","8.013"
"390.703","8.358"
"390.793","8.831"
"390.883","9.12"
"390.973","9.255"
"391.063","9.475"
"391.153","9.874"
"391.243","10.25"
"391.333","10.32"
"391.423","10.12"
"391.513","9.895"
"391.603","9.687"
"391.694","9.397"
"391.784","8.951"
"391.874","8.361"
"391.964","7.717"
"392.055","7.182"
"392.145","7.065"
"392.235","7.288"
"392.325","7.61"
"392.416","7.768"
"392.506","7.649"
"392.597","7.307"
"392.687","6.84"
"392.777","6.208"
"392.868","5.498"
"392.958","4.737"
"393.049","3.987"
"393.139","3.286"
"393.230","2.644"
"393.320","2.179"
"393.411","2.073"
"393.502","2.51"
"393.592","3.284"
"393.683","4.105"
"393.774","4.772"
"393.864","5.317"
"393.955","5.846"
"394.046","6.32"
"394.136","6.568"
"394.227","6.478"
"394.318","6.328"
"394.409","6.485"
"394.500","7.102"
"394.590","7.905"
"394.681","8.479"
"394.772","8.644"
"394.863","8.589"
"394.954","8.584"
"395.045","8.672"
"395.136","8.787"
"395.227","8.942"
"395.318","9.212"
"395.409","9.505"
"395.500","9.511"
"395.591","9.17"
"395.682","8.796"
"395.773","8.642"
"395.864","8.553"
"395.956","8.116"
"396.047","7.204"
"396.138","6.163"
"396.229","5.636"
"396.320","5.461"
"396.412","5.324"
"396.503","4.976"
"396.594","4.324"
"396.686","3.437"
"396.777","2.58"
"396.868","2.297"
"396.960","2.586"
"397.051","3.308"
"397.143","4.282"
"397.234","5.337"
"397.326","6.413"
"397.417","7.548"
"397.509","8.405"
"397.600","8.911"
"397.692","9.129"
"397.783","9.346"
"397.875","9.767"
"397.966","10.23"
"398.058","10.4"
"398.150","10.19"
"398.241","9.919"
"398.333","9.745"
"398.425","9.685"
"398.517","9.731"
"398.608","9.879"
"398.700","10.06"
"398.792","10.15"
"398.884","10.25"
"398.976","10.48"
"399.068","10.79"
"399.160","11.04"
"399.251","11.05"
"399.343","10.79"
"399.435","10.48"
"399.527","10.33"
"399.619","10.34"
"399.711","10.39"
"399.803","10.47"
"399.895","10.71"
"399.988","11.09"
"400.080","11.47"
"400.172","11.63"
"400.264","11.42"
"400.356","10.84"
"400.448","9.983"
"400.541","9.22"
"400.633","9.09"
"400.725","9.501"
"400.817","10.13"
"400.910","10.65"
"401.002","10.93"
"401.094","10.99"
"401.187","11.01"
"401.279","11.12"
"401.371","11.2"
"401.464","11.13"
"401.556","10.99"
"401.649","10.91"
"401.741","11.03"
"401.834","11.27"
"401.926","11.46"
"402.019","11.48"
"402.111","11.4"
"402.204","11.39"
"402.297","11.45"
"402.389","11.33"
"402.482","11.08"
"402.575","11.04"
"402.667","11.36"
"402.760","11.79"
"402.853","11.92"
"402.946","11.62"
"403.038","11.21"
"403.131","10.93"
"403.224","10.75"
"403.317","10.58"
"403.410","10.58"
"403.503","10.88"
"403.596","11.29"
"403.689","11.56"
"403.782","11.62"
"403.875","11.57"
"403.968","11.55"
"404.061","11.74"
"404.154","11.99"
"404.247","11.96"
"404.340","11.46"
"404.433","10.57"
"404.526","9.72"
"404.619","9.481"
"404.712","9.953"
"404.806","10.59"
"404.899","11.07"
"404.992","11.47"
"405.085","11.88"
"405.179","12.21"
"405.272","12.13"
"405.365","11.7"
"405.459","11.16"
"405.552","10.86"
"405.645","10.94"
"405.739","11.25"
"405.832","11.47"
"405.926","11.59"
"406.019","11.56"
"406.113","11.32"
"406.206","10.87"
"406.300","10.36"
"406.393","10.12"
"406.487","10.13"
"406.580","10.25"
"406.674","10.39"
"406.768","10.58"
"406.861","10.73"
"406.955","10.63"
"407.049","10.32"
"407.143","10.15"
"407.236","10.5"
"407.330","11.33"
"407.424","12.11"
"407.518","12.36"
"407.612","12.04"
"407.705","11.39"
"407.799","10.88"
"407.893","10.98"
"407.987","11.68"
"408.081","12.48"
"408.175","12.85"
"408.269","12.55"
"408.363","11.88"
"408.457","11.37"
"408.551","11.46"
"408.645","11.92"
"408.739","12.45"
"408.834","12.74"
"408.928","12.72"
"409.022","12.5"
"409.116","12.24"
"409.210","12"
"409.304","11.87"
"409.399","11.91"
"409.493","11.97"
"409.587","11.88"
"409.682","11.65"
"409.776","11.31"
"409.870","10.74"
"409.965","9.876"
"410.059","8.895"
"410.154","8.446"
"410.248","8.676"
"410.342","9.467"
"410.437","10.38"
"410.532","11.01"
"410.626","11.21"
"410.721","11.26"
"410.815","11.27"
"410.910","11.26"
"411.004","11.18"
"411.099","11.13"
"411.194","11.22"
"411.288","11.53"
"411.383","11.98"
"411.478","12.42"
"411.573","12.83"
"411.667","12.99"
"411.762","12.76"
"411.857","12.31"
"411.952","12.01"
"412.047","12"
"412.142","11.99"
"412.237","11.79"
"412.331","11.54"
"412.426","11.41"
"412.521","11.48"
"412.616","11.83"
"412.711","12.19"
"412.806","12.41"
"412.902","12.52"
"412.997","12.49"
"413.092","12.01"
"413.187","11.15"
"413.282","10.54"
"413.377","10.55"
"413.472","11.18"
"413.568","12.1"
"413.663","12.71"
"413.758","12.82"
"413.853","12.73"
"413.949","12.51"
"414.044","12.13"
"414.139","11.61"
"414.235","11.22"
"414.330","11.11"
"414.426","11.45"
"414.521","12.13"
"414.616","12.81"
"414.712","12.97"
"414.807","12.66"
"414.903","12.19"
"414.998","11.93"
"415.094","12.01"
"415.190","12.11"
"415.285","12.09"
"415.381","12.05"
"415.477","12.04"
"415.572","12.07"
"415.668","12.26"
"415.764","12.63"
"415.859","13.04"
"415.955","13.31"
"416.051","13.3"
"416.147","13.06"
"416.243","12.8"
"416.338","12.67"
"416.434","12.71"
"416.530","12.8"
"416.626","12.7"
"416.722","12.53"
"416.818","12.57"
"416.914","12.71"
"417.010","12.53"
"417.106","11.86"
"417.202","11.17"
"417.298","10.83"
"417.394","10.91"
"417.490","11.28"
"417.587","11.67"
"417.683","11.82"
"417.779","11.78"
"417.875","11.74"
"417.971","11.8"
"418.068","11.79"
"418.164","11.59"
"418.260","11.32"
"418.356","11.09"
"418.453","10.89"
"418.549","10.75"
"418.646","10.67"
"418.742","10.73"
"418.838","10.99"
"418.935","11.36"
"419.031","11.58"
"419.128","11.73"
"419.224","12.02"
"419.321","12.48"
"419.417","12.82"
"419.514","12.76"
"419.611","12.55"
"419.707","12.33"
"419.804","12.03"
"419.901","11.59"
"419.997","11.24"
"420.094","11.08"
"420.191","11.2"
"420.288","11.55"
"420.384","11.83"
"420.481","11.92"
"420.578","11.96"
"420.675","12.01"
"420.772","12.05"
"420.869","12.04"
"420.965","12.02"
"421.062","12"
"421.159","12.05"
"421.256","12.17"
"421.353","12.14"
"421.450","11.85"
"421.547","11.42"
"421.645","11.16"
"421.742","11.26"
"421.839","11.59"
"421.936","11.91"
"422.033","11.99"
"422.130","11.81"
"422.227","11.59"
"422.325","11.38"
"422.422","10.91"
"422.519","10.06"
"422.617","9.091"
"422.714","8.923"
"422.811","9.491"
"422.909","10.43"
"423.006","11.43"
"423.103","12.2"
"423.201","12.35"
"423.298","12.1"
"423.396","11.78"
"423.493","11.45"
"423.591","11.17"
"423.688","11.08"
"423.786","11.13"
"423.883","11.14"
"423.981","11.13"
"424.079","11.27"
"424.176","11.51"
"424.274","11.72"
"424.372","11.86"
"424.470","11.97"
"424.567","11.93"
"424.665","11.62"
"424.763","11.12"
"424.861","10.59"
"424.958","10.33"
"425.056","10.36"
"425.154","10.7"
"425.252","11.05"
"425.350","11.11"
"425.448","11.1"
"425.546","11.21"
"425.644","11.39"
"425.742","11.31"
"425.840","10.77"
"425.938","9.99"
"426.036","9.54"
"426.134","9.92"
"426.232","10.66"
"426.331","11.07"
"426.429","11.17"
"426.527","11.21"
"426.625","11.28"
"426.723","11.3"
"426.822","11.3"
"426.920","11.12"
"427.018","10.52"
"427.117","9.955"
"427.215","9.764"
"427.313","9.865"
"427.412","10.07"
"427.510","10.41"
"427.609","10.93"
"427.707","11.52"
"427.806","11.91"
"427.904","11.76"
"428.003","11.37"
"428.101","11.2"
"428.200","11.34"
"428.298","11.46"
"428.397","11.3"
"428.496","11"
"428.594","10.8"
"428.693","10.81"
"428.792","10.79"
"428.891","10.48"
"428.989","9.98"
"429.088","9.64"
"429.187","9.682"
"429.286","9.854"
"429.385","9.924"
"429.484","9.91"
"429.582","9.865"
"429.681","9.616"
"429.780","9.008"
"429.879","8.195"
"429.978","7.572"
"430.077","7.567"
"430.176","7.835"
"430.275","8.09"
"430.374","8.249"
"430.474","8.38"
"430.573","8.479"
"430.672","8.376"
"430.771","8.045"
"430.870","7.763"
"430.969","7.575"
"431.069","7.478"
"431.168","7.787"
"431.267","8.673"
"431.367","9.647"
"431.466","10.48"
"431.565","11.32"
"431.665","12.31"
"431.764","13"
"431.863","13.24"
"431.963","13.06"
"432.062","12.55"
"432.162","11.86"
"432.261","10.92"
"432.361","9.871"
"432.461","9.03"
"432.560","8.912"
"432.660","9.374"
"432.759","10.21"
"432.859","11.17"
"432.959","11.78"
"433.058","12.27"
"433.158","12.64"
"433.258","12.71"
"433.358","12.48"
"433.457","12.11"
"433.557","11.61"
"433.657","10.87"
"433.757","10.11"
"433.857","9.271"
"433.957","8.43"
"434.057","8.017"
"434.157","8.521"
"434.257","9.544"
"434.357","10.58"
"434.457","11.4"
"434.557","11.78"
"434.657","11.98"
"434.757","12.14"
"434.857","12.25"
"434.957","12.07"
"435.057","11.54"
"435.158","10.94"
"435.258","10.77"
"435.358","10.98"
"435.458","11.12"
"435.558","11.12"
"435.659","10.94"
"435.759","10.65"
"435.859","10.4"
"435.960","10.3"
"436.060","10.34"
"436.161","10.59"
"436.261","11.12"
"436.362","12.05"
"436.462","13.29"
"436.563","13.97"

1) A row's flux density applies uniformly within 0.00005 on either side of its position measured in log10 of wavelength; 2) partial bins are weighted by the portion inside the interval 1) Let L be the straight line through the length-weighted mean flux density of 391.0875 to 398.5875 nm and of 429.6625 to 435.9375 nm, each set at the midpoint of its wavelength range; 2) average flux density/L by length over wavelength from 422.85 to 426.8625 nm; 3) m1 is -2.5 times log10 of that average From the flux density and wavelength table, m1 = -0.16 mag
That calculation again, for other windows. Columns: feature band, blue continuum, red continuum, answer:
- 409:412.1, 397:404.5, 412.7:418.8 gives 0.01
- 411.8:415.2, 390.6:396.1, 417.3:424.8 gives -0.15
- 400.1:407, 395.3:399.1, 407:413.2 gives -0.15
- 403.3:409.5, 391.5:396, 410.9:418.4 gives -0.14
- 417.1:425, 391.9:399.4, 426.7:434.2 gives -0.22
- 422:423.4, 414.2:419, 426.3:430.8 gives 0.00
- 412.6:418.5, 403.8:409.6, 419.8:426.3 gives -0.07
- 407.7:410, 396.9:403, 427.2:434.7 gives -0.17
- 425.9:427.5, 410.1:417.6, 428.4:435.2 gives 0.01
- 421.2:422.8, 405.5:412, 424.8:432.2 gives -0.05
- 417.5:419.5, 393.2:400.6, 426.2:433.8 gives -0.21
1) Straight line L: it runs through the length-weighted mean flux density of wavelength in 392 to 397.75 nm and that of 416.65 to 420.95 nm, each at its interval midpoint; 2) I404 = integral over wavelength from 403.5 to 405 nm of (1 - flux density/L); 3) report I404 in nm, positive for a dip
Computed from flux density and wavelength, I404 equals -0.47 nm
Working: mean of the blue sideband 6.32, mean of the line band 11.1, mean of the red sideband 11.7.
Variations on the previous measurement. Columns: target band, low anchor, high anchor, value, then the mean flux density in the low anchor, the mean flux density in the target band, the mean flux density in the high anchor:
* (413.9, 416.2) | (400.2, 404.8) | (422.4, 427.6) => -0.28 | 11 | 12.3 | 10.9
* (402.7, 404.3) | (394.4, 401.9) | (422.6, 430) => -0.37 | 8.92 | 11.4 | 10.8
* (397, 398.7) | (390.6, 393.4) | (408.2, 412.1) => 0.06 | 7.5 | 8.48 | 11.5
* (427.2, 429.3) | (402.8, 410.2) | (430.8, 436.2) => 0.01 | 11.3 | 10.8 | 10.7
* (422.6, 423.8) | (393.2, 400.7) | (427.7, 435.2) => -0.16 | 7.91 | 11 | 10.3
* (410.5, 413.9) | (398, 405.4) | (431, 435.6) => -0.30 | 10.9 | 11.8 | 10.9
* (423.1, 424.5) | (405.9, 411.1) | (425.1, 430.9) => -0.16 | 11.2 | 11.6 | 10.2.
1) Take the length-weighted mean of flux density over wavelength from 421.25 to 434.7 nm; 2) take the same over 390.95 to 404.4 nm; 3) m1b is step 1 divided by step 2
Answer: 1.21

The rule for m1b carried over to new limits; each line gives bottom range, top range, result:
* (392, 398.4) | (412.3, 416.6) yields 1.82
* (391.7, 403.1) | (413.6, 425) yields 1.39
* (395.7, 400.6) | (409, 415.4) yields 1.37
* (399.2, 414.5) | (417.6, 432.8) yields 0.96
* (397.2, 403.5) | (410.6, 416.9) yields 1.16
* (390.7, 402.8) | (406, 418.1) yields 1.38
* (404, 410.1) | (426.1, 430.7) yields 0.90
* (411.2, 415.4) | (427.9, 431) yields 0.79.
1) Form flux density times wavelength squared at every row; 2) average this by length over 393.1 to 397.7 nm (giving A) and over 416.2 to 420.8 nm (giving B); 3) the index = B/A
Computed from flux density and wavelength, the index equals 2.12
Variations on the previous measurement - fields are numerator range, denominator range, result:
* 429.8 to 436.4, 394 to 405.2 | 1.27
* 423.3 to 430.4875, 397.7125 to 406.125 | 1.10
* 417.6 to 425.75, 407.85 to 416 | 1.02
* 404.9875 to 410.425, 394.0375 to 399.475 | 1.49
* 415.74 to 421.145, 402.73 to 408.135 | 1.14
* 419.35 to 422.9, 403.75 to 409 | 1.10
